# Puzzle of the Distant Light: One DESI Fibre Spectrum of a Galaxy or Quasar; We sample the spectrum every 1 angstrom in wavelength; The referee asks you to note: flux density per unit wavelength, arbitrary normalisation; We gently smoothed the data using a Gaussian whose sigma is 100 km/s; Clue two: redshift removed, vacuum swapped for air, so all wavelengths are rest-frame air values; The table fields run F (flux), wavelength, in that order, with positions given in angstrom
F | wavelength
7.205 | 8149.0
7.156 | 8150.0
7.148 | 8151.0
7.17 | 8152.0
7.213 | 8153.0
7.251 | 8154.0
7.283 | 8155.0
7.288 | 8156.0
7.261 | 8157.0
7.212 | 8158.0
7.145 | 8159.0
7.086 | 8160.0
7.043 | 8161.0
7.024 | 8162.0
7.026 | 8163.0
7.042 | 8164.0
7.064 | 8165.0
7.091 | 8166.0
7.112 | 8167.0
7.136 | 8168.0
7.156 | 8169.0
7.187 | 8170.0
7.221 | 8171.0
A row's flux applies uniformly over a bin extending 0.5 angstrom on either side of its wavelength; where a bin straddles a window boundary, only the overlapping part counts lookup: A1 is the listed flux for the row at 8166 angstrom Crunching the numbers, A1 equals 7.091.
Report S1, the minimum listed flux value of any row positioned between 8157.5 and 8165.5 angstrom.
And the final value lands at 7.024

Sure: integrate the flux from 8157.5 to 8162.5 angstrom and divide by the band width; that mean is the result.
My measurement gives 7.1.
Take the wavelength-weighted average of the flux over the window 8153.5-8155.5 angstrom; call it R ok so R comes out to 7.27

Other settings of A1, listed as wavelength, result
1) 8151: 7.148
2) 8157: 7.261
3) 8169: 7.156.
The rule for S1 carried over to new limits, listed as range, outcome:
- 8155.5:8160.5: 7.086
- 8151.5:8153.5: 7.17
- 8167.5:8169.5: 7.136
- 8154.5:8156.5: 7.283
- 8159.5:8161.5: 7.043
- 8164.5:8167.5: 7.064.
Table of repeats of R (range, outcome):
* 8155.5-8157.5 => 7.27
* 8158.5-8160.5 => 7.12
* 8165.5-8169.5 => 7.12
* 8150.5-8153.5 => 7.18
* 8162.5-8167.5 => 7.07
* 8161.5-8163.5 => 7.03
